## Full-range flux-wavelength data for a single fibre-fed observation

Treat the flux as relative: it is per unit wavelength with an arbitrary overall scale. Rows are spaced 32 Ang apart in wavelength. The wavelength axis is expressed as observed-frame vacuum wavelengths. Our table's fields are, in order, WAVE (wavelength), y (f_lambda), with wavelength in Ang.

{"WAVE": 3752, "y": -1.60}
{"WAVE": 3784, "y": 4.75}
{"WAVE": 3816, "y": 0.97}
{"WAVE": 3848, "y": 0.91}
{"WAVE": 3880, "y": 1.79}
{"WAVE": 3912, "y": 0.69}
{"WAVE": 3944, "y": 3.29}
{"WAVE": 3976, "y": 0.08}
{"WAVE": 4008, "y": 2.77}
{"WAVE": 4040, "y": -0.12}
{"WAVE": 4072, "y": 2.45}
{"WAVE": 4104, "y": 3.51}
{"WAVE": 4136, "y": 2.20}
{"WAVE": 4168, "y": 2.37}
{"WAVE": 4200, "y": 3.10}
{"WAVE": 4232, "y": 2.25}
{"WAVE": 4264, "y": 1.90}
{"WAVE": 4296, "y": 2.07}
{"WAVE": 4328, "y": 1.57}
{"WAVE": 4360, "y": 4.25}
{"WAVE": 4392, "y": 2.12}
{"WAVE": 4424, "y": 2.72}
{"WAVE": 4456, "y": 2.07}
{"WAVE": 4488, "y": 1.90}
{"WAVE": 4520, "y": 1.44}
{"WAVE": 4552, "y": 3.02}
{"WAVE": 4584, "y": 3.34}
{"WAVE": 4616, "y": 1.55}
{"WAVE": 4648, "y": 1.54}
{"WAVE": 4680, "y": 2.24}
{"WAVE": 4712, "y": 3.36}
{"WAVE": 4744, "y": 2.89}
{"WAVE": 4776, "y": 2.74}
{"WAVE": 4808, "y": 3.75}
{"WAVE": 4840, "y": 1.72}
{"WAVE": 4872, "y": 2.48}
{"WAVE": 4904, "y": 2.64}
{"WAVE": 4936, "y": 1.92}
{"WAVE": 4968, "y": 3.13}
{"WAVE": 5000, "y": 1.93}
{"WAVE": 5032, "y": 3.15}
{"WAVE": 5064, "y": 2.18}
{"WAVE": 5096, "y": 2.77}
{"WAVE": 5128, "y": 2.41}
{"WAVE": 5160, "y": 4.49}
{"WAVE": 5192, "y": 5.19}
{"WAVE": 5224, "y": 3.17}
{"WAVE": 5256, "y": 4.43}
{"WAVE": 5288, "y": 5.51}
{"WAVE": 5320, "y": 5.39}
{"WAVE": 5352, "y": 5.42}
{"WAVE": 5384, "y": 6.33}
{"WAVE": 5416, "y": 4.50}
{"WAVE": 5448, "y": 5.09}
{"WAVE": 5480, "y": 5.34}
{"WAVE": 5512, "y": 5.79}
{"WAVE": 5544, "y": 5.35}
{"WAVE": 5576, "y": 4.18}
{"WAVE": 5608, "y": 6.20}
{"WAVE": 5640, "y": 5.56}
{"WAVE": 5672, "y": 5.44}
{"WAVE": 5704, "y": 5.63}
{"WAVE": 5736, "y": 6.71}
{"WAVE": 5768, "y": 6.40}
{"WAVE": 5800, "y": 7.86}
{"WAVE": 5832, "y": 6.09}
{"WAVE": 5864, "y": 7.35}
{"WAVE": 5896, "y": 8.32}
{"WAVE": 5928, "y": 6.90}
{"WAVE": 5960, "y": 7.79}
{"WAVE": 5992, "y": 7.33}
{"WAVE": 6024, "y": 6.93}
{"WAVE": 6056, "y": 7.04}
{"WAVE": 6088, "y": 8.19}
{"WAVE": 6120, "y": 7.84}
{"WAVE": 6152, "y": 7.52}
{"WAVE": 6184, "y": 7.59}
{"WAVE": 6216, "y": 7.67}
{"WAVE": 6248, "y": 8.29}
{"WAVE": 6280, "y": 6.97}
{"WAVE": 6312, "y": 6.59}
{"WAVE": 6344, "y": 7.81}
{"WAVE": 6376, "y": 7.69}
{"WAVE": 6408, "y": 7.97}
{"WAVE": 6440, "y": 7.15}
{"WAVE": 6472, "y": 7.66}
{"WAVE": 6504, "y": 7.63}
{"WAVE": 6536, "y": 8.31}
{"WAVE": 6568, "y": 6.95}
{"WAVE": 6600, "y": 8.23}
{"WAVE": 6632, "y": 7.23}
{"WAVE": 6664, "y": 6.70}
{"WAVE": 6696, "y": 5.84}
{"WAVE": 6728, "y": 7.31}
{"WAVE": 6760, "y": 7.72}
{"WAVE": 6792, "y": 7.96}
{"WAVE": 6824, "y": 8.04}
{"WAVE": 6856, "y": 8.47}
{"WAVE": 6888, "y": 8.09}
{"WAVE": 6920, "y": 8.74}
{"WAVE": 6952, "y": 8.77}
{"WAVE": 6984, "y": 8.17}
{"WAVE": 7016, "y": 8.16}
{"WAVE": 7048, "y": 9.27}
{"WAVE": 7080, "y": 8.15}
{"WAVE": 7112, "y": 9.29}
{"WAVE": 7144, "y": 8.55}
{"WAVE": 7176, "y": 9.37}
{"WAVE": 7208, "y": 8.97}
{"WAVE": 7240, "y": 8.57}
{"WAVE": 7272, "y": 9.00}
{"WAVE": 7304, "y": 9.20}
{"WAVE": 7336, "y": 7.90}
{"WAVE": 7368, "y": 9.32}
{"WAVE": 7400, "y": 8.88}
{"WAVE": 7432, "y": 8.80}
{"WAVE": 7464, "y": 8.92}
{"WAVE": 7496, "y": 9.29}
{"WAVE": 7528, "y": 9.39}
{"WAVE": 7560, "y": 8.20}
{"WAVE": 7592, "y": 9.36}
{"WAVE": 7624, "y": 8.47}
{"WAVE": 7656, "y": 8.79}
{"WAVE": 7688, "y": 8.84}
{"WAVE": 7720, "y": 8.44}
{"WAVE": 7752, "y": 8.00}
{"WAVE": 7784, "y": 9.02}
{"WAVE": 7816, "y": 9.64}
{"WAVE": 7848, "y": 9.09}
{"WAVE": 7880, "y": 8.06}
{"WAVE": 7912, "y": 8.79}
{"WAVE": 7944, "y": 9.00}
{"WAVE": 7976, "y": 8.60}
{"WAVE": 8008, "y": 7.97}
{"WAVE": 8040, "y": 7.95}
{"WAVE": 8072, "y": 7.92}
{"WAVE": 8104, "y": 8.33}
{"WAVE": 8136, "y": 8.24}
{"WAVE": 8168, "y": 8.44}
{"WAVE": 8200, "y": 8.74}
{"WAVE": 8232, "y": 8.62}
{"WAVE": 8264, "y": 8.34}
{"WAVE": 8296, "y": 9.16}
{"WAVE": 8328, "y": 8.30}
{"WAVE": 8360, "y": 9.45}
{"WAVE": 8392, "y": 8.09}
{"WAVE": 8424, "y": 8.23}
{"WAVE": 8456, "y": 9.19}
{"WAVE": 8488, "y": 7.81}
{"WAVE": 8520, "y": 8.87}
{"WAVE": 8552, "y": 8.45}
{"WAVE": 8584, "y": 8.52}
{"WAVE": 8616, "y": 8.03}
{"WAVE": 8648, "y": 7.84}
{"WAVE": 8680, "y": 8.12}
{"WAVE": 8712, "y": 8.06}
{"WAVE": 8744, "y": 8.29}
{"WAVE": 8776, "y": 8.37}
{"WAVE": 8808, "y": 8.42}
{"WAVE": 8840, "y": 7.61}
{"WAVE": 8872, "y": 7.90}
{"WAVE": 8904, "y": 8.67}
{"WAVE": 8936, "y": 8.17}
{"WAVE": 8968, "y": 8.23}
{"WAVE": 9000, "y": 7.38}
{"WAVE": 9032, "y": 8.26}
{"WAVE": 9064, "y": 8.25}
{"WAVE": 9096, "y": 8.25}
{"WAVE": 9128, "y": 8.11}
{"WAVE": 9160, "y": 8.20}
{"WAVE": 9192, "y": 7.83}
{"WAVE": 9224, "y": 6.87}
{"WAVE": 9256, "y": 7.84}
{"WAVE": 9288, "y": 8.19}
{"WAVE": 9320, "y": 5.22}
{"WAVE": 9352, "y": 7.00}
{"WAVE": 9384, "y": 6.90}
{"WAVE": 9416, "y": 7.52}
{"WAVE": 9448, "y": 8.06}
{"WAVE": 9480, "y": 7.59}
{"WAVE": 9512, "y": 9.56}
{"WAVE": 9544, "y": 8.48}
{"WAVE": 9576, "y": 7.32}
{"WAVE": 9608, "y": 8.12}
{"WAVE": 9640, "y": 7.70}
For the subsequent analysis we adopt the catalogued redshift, 0.29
